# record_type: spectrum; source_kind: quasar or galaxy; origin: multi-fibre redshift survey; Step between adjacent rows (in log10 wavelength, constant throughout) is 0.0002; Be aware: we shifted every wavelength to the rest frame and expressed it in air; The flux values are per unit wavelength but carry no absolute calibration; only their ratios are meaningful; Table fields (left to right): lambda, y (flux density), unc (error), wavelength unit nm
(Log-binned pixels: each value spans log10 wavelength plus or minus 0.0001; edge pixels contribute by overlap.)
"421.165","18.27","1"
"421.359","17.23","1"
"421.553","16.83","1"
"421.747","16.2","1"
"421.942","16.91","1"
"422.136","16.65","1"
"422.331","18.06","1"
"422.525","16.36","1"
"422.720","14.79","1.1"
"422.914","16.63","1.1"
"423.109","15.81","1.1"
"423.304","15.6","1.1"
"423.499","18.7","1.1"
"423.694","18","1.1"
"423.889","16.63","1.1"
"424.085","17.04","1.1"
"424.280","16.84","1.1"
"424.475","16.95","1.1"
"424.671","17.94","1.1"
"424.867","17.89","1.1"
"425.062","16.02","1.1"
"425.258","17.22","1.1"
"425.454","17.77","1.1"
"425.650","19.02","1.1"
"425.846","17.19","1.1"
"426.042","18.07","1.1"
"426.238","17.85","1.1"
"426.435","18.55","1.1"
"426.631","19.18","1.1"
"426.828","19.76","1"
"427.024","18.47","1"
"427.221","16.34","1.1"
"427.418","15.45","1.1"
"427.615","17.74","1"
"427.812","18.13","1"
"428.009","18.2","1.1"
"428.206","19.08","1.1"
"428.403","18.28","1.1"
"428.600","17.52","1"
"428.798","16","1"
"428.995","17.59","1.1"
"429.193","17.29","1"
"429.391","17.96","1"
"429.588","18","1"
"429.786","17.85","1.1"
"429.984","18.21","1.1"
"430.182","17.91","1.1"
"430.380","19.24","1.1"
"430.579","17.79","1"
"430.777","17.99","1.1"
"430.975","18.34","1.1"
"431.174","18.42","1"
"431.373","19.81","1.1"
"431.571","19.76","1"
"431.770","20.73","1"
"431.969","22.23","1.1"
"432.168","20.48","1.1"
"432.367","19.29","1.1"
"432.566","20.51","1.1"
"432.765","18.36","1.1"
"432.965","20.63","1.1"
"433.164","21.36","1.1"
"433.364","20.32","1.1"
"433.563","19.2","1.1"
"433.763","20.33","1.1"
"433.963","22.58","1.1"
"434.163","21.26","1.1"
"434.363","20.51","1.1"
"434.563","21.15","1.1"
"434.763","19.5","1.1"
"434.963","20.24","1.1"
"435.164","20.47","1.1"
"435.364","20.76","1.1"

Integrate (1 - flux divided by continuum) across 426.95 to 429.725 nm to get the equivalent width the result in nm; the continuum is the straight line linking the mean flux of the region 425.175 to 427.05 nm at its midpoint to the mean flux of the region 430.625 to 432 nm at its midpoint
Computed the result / 0.18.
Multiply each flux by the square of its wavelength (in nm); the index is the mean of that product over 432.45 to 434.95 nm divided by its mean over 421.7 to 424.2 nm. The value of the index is 1.29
